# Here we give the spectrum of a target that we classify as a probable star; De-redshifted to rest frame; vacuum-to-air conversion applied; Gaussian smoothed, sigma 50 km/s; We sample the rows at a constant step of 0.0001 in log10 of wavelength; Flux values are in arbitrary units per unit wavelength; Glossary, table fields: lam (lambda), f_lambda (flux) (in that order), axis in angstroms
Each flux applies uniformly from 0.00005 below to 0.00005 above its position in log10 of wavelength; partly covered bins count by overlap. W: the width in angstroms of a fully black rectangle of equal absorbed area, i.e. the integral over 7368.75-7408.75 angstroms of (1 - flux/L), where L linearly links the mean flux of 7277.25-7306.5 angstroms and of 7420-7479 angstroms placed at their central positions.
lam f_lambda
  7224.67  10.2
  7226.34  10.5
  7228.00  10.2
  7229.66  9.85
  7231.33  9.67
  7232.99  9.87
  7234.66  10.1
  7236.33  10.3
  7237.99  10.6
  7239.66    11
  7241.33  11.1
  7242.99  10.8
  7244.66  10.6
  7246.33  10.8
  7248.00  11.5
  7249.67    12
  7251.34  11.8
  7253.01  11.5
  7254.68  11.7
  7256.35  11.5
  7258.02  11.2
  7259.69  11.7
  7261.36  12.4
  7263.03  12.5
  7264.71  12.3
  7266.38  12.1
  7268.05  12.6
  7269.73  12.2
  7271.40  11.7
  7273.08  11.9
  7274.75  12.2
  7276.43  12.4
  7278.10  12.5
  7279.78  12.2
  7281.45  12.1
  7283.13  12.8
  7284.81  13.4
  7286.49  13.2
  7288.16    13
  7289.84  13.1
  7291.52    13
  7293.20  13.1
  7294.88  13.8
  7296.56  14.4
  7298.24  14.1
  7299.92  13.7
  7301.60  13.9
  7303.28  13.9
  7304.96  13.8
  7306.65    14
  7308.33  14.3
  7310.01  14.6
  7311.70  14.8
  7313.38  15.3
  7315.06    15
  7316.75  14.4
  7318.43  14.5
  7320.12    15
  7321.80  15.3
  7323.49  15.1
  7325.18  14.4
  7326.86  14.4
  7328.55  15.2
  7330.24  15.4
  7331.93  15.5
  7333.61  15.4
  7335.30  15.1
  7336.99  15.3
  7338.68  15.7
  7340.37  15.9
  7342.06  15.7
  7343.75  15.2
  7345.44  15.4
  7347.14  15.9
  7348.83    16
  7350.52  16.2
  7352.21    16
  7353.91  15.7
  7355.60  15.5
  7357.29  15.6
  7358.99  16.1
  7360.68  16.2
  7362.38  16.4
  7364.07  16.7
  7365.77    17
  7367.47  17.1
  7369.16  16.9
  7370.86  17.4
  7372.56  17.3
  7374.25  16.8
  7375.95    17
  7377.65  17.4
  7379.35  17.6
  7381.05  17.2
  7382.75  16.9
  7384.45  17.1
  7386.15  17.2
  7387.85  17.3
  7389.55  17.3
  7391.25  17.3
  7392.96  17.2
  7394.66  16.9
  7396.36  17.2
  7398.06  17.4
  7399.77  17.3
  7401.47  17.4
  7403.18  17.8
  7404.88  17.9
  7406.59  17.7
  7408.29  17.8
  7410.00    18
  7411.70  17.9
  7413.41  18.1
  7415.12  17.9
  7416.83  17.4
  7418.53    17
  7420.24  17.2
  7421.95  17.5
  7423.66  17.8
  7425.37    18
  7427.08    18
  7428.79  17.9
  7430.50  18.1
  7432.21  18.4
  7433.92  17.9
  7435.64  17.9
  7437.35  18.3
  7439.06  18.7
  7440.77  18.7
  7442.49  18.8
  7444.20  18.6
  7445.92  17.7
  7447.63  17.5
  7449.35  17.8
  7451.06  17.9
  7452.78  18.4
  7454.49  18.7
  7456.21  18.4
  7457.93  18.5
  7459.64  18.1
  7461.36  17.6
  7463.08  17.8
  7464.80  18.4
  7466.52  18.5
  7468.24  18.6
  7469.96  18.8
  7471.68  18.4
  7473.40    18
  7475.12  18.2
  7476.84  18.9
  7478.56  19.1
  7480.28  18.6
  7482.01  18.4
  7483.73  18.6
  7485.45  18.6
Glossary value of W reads -2.4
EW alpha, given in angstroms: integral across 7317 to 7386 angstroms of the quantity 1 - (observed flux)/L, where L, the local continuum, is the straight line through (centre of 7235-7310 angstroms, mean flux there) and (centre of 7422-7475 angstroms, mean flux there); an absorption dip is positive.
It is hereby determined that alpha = -4.6 angstroms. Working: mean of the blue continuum 12.4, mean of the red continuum 18.2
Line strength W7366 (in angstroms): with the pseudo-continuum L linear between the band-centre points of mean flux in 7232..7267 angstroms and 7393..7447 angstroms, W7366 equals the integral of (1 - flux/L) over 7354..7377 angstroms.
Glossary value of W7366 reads -1.2 angstroms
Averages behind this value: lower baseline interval 11.3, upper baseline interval 17.8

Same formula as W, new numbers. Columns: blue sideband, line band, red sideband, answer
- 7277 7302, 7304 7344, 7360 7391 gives -0.6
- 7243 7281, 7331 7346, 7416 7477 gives -1.1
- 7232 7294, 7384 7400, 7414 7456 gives -0.7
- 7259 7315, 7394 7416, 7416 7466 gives -1.0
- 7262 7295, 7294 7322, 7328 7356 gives -0.8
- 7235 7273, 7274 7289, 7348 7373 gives 0.2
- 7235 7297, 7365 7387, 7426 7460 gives -1.8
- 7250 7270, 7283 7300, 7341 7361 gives -0.2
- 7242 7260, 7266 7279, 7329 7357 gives 0.2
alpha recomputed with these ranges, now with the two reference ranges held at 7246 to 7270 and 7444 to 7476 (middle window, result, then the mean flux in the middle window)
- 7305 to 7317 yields -0.9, 14.6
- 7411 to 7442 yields -1.4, 17.9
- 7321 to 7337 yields -1.1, 15.1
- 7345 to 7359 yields -1.0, 15.8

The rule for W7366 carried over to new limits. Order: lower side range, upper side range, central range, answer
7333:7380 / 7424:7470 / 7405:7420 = -0.22 angstroms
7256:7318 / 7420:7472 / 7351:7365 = -0.59 angstroms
